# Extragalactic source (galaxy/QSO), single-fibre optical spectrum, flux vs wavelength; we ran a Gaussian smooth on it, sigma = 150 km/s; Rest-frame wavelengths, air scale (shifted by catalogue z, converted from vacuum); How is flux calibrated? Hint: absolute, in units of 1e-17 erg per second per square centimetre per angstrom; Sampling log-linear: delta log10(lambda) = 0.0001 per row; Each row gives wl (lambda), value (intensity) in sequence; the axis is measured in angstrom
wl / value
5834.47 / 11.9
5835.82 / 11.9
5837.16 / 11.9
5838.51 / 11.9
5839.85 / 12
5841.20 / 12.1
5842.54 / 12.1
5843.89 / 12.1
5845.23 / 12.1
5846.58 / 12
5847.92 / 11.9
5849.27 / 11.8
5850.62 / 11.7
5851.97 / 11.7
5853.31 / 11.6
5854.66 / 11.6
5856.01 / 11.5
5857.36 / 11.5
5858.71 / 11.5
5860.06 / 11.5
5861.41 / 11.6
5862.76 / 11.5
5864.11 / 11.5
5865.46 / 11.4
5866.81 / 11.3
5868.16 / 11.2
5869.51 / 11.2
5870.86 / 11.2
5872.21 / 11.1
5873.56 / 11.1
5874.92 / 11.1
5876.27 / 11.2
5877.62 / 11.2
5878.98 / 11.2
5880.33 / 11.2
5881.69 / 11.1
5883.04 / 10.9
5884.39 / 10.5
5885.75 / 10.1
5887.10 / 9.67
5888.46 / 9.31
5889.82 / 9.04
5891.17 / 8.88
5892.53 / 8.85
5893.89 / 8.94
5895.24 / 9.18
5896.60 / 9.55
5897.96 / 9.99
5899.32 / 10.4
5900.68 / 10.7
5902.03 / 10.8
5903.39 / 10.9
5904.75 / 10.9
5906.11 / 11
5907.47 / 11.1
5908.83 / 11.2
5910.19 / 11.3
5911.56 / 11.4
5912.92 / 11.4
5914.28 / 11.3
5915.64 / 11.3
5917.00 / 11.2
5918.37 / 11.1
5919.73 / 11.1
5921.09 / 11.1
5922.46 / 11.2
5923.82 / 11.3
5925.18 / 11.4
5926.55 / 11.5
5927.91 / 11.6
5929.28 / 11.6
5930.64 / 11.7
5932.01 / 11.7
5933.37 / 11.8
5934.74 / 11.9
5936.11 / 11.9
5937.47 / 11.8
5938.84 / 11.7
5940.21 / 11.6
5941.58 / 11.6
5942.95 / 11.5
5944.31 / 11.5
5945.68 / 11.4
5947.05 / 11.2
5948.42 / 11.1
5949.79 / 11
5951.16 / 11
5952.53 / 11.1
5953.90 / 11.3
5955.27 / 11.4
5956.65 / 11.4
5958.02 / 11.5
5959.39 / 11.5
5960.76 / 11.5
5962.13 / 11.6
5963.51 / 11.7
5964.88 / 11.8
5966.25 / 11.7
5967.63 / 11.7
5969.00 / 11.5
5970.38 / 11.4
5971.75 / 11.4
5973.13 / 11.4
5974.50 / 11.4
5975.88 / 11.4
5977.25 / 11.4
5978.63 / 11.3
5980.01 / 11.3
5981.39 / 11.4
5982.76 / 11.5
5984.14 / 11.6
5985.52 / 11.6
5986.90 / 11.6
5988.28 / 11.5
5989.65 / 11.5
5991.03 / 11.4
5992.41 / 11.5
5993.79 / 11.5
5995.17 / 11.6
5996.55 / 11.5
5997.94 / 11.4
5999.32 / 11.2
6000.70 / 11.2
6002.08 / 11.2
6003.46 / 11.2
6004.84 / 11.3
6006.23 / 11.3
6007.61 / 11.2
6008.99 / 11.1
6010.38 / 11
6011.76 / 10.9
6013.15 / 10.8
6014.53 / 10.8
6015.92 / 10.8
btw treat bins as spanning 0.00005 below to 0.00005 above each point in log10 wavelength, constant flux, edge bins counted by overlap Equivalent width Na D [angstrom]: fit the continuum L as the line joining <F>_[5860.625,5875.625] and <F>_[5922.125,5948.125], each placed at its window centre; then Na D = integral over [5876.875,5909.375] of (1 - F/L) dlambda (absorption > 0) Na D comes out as 3.2 angstrom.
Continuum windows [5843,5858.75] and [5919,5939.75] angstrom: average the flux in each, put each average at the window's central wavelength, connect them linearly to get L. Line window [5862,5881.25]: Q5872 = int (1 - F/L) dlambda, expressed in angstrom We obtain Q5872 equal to 0.8 angstrom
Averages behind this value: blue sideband 11.8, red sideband 11.6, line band 11.2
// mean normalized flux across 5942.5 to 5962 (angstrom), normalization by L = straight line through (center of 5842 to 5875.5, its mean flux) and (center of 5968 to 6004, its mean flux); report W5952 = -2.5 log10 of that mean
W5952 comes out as 0.01 mag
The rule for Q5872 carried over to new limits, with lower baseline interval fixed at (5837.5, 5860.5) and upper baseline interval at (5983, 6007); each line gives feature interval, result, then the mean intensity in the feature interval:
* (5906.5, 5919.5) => 0.4 angstrom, 11.2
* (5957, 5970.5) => -0.1 angstrom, 11.6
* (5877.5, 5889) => 1.1 angstrom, 10.6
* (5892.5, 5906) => 1.8 angstrom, 10.1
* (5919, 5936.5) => 0.1 angstrom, 11.5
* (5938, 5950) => 0.1 angstrom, 11.4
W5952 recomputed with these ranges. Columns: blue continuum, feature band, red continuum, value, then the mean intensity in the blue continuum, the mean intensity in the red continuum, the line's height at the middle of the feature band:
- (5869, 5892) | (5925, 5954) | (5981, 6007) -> -0.05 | 10.6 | 11.4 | 11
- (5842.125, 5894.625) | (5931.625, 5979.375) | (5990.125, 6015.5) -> -0.03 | 11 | 11.2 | 11.2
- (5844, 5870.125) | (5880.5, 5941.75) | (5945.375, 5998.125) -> 0.06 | 11.6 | 11.4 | 11.5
